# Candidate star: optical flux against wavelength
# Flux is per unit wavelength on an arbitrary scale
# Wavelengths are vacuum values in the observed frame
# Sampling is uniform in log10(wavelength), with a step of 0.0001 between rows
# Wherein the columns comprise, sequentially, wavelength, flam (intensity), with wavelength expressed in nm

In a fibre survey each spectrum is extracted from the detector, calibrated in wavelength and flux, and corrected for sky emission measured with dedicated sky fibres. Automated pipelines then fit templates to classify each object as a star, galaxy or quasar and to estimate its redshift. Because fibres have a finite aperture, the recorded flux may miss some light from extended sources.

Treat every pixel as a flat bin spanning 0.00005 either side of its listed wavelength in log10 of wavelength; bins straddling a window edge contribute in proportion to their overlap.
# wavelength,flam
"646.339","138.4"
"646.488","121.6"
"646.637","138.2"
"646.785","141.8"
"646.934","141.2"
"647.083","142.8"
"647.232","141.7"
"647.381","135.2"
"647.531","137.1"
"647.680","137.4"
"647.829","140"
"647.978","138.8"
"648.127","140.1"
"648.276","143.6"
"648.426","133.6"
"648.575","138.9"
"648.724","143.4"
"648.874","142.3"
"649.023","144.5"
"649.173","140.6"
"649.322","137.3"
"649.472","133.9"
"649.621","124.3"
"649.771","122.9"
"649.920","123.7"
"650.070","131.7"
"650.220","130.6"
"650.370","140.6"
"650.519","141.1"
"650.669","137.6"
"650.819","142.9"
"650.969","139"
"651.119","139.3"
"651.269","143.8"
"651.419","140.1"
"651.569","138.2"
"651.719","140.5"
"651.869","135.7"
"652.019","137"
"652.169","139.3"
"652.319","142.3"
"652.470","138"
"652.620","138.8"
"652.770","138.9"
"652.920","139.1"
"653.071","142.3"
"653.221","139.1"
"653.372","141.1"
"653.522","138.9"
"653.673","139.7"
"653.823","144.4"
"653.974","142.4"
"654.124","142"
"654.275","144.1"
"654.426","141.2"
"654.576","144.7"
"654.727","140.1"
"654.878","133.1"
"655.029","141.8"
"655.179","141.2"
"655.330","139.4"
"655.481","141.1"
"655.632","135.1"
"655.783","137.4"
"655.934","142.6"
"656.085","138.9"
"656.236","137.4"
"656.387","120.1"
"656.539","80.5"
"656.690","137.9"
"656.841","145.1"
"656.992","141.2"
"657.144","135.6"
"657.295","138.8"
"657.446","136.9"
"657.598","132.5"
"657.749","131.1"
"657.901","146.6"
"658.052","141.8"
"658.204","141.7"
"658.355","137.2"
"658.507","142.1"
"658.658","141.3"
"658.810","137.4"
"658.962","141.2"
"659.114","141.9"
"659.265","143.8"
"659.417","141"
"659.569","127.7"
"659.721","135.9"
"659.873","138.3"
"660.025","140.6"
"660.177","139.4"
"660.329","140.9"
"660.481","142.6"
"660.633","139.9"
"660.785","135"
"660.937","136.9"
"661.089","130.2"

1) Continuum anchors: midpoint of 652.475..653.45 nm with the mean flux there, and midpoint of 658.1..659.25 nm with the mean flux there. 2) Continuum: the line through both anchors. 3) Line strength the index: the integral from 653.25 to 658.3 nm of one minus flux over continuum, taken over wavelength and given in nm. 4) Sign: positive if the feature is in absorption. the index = 0.10 nm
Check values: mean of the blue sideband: 140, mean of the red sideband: 141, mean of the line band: 137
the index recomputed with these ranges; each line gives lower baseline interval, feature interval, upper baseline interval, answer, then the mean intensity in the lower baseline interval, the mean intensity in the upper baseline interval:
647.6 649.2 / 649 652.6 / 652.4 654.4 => 0.095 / 140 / 141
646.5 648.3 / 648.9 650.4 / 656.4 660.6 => 0.061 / 139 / 137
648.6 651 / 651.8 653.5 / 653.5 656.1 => -0.008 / 136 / 141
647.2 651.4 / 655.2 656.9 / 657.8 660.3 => 0.080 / 137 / 140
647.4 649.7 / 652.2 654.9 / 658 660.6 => -0.035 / 138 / 140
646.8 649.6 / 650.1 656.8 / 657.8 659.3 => 0.114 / 139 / 141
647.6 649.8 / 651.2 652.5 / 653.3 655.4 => 0.001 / 138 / 141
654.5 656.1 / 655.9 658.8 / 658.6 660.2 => 0.085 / 140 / 139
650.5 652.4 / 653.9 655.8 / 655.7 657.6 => -0.074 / 140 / 133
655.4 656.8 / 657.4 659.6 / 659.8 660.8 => -0.055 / 130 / 140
